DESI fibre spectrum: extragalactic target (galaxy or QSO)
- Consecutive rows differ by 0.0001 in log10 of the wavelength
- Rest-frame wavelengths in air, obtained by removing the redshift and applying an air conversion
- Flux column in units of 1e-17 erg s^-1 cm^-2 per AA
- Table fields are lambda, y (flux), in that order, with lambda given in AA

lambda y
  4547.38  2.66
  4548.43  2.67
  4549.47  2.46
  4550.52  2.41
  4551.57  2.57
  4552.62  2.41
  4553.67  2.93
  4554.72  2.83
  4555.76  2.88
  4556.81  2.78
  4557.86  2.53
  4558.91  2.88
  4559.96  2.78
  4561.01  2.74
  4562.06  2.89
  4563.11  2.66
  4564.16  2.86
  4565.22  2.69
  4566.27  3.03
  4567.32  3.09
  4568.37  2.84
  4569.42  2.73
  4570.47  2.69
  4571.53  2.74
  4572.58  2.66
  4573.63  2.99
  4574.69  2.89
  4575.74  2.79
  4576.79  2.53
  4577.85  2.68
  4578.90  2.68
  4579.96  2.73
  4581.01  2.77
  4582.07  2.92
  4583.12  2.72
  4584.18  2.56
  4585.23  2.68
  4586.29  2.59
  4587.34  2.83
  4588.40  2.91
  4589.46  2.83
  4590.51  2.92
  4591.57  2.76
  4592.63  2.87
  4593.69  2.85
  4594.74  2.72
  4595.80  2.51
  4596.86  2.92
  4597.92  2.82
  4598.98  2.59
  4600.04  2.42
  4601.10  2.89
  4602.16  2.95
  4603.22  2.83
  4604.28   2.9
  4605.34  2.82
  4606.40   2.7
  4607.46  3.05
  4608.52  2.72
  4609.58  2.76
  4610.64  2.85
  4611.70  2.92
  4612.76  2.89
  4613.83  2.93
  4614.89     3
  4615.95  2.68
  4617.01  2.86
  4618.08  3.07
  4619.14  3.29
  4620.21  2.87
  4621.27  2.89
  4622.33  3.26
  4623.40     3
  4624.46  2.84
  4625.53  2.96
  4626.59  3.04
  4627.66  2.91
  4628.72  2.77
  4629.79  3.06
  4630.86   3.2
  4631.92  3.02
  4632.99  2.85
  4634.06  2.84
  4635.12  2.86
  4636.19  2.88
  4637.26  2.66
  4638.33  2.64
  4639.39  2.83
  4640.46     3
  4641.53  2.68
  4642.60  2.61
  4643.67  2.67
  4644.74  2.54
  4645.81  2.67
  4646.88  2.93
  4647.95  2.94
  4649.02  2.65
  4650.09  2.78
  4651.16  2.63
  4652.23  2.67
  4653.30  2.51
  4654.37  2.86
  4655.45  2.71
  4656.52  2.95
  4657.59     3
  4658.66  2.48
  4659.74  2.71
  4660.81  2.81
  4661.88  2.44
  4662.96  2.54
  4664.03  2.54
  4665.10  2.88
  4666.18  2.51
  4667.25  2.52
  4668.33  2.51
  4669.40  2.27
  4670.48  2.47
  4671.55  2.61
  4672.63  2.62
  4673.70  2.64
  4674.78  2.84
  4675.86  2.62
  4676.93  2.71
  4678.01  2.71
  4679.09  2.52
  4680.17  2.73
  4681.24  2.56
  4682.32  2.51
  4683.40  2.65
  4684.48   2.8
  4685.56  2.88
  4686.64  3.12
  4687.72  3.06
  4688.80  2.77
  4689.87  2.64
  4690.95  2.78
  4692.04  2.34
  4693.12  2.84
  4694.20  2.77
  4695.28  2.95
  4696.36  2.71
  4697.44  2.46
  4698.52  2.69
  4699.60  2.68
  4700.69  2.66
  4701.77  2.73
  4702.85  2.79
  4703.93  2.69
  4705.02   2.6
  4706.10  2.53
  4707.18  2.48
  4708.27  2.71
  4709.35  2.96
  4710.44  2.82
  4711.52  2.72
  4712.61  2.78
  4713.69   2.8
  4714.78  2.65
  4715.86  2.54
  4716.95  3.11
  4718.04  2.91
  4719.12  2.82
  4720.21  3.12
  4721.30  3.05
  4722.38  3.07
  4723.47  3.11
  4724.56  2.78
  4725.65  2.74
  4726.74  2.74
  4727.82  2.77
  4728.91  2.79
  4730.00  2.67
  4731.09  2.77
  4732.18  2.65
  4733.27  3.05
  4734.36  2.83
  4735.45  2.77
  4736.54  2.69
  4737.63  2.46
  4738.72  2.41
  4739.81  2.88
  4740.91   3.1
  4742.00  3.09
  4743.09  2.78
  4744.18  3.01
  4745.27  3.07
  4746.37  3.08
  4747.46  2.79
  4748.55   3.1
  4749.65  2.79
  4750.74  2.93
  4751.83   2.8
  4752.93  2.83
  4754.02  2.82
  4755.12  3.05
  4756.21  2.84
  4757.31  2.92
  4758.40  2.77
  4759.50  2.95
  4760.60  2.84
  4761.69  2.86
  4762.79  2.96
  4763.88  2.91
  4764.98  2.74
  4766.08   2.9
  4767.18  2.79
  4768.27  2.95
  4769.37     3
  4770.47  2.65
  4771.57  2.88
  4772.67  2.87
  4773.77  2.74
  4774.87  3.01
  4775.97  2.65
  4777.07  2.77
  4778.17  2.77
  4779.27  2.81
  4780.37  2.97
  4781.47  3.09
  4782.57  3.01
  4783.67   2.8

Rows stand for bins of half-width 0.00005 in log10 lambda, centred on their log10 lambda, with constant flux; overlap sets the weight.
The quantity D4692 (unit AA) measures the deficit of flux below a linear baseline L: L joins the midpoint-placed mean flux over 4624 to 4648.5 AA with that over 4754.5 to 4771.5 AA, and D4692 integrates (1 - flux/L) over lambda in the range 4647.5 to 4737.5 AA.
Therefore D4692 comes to 4.08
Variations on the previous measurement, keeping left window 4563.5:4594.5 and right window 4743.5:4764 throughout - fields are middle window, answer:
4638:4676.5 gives 2.27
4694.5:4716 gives 1.31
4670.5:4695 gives 1.27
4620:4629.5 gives -0.46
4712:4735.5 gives 0.38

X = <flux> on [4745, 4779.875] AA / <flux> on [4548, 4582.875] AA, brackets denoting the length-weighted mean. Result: 1.0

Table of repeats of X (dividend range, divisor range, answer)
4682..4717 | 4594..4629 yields 0.95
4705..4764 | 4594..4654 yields 1.00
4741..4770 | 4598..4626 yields 1.01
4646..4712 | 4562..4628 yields 0.95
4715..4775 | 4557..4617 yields 1.03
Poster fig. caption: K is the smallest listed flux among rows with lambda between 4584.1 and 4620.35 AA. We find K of 2.42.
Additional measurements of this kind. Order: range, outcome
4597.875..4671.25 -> 2.27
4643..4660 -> 2.48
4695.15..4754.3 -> 2.41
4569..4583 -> 2.53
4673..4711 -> 2.34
